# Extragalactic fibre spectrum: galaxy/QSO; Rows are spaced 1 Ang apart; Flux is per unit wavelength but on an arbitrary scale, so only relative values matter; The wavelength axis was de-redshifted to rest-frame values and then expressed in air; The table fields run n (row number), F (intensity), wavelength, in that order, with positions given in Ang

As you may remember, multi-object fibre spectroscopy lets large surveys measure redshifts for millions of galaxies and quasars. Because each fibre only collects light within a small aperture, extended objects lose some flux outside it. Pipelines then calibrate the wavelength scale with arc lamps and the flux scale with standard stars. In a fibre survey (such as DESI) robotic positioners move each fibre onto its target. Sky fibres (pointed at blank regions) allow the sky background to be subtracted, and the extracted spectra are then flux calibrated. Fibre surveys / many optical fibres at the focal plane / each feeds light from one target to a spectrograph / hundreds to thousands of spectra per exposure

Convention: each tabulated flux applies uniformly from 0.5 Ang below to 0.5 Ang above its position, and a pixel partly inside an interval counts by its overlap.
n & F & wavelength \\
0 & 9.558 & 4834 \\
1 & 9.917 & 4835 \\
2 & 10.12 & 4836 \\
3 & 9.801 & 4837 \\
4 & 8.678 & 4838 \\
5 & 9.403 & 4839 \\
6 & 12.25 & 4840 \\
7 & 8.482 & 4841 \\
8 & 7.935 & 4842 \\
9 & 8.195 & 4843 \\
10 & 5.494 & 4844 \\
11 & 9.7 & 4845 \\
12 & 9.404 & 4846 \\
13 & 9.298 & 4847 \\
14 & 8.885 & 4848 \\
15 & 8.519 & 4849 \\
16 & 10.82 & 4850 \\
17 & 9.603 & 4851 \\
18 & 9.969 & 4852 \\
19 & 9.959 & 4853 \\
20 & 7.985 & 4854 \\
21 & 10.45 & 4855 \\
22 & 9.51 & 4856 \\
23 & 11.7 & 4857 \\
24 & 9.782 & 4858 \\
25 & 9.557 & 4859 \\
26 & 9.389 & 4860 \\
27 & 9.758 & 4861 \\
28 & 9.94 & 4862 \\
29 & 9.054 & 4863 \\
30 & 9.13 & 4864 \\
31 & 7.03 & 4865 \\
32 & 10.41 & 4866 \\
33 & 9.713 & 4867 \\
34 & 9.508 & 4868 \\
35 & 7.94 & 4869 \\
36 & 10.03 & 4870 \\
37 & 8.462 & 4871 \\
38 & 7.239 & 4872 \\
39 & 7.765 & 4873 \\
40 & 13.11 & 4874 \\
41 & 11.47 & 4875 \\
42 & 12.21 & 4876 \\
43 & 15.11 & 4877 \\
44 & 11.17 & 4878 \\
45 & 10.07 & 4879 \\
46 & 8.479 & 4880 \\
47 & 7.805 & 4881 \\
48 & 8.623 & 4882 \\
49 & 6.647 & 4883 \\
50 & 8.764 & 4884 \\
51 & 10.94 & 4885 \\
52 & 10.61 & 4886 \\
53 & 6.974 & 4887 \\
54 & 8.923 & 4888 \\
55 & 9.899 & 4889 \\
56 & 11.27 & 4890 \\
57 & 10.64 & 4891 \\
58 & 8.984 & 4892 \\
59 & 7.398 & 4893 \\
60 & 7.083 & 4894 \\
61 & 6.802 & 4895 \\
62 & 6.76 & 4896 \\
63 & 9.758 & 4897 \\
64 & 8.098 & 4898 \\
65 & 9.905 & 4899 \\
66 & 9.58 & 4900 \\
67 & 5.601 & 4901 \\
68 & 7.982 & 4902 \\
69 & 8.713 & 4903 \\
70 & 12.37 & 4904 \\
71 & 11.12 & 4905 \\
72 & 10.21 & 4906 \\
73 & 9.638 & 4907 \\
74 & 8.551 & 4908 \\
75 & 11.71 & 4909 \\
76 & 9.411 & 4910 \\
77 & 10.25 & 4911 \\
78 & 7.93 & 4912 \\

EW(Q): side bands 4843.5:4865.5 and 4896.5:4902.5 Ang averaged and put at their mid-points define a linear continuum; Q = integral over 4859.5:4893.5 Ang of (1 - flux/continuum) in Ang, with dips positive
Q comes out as -2.4 Ang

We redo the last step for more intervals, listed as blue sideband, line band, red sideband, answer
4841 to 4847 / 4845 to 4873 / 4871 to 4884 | -1.2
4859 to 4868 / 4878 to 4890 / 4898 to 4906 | 0.3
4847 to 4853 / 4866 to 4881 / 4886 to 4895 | -1.5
